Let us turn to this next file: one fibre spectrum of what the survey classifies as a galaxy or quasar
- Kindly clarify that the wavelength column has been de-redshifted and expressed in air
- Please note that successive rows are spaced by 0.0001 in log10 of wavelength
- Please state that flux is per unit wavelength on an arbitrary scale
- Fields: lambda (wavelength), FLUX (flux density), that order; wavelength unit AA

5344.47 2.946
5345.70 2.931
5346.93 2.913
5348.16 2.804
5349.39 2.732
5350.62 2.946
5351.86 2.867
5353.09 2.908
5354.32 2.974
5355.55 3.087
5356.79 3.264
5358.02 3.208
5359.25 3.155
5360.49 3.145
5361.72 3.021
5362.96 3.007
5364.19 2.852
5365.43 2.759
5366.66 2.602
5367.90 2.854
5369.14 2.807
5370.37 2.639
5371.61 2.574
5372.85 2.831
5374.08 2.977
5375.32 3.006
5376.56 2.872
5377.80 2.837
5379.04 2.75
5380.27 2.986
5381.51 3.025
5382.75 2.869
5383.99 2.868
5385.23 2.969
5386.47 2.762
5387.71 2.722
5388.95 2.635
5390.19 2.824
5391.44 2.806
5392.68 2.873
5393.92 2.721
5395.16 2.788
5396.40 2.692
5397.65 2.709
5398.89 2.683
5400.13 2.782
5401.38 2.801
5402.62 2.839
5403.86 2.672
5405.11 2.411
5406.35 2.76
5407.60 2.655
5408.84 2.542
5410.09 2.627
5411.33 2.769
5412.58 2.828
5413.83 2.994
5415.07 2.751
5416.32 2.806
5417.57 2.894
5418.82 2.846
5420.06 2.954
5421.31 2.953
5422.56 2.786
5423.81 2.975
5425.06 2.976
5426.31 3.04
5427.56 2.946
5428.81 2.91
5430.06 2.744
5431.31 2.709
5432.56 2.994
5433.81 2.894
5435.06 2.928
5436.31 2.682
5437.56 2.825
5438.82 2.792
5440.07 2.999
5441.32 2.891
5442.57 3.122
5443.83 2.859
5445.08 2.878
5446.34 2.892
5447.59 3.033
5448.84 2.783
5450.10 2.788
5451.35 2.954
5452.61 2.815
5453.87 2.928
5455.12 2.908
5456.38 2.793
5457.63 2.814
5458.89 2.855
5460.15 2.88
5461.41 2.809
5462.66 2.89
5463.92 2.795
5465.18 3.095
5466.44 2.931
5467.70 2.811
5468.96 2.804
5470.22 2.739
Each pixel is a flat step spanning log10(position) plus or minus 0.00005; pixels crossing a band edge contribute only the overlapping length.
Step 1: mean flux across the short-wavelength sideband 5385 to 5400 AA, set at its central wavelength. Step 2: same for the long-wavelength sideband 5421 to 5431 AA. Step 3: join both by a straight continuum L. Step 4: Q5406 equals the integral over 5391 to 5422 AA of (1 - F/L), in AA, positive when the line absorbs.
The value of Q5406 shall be 0.6 AA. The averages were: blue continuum 2.76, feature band 2.77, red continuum 2.91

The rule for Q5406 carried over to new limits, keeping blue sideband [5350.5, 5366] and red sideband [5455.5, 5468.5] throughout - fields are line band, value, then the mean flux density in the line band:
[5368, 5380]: 0.7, 2.82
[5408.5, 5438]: 0.7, 2.85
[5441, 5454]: -0.1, 2.9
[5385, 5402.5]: 1.2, 2.77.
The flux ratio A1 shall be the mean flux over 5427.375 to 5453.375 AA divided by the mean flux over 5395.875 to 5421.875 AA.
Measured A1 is 1.04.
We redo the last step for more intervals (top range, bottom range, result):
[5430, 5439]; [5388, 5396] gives 1.02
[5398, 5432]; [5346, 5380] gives 0.96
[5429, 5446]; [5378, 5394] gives 1.01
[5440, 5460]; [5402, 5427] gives 1.03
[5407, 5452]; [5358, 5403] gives 1.01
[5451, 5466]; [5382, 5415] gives 1.04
